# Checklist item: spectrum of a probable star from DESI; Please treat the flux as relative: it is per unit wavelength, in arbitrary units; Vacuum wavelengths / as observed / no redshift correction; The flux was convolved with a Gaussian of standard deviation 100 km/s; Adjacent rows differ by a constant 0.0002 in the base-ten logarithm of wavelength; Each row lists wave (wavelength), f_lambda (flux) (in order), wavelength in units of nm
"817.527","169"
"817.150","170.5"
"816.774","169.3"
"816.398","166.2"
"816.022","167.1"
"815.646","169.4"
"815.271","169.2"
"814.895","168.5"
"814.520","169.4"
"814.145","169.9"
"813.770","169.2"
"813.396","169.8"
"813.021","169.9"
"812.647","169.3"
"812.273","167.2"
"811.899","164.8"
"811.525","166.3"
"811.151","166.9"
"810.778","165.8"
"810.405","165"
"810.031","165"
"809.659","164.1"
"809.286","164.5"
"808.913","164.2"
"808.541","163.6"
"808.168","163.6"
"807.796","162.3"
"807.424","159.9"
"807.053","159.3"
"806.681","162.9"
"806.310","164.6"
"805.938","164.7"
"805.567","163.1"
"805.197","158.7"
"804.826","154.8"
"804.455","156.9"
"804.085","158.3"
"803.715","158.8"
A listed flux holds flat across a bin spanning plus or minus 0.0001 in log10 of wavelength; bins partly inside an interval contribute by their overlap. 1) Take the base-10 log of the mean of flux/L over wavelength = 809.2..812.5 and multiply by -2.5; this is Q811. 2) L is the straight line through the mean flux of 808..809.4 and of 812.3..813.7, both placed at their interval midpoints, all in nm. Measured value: 0.007 mag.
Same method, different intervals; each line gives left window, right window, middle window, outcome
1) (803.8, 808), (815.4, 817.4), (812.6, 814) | -0.02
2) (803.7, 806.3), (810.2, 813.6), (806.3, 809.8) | 0.00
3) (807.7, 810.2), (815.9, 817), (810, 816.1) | -0.01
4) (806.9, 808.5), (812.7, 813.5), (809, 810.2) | 0.00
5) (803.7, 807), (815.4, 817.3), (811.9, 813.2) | -0.02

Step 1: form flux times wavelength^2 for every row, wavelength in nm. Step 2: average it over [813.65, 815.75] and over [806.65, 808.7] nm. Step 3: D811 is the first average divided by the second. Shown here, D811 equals 1.06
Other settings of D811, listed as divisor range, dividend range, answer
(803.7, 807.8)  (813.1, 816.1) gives 1.08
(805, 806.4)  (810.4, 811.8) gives 1.04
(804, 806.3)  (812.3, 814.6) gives 1.08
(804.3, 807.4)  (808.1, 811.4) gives 1.04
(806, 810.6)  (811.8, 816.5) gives 1.05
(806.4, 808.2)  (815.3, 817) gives 1.06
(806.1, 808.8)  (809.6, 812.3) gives 1.03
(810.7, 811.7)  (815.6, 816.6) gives 1.02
